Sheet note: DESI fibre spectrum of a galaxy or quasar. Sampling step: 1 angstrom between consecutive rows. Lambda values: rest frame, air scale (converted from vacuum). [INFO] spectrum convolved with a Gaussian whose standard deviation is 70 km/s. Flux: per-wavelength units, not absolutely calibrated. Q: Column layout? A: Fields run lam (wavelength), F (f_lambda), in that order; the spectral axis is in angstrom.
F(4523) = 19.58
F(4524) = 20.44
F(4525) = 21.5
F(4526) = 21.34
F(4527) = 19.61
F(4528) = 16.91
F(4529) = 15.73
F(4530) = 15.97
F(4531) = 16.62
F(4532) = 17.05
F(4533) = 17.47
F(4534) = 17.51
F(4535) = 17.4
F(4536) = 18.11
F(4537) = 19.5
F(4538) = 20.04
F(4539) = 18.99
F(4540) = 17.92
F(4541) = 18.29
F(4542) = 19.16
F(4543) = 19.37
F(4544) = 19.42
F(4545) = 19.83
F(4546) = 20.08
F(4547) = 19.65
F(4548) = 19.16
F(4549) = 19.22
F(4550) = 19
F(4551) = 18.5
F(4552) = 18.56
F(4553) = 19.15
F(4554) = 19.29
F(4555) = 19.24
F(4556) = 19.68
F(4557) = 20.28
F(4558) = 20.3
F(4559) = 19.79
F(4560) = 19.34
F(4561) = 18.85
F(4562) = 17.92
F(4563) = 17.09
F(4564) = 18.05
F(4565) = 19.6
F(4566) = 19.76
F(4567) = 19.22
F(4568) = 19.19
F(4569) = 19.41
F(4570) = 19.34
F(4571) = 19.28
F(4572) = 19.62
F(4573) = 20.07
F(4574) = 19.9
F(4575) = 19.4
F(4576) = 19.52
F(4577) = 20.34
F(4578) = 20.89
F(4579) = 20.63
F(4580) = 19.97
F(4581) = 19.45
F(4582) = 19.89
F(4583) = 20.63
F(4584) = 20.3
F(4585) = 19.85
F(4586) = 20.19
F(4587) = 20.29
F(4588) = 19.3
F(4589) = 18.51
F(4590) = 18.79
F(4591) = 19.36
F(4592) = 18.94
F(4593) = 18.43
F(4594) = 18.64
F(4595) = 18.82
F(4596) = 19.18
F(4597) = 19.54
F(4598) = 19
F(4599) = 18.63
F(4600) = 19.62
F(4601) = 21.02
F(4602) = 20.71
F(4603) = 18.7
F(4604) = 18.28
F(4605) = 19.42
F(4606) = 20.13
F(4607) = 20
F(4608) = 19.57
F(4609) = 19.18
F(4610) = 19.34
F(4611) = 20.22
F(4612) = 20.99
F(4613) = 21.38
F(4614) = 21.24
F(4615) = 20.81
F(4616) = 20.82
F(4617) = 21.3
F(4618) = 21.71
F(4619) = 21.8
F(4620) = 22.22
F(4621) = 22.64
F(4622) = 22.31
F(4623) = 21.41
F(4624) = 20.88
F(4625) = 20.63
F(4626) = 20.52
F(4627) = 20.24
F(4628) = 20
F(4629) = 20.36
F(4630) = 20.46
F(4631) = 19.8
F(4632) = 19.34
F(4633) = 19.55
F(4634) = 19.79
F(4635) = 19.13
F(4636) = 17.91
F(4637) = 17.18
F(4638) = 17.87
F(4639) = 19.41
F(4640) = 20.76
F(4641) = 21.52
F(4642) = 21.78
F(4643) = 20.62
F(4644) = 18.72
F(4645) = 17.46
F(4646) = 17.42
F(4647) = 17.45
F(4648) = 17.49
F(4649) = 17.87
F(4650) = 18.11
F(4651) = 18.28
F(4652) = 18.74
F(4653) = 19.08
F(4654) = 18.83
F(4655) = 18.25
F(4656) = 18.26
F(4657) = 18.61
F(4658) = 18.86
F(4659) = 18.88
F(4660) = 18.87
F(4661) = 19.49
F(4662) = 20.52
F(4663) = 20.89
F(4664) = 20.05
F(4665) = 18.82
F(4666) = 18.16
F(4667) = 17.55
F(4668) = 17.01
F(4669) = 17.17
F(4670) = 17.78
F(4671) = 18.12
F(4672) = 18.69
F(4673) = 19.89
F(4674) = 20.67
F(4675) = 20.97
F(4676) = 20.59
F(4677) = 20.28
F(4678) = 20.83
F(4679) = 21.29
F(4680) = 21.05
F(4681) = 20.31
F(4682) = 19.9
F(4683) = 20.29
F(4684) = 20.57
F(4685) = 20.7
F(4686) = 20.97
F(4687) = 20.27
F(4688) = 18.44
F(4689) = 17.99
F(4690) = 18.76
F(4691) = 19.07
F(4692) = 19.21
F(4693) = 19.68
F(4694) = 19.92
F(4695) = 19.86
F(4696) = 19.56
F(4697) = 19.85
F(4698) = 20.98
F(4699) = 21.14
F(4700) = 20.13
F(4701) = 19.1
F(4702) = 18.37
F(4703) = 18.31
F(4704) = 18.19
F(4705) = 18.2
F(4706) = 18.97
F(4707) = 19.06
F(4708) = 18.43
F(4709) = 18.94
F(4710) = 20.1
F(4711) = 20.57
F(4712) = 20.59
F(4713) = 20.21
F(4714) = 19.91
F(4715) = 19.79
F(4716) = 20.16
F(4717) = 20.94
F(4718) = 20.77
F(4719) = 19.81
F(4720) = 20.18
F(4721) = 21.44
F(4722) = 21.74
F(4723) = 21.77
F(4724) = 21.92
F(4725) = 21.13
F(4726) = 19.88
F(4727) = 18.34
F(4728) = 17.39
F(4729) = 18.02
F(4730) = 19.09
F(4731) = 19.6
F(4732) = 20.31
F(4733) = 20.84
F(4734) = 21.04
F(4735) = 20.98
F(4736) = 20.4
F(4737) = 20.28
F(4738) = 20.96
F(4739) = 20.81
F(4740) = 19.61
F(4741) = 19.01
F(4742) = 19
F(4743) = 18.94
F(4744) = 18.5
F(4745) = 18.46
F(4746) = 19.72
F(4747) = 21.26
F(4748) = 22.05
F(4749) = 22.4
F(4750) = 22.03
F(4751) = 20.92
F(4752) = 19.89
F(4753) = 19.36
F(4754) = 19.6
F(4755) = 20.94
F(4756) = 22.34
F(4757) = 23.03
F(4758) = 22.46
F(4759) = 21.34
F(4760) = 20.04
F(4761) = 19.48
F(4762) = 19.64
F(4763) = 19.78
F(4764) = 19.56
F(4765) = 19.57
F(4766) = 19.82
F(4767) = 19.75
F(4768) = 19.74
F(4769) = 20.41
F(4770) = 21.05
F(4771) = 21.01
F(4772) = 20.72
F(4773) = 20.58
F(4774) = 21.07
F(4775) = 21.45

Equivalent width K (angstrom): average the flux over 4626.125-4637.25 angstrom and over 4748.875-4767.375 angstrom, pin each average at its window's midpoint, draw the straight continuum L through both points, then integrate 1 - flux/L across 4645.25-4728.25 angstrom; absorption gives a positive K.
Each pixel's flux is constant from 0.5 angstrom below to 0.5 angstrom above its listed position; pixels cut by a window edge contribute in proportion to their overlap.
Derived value 2.1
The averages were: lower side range 19.5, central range 19.5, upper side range 20.6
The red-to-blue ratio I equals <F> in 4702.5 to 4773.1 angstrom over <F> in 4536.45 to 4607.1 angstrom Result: 1.0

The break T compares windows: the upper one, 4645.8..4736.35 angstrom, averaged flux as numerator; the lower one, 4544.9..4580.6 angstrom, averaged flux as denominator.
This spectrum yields 1.0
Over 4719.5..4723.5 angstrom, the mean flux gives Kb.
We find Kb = 21.3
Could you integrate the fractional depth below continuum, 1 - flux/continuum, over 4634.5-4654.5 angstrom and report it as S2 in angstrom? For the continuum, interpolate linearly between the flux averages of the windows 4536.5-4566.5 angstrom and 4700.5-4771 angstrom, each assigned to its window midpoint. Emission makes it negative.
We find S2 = 0.9 angstrom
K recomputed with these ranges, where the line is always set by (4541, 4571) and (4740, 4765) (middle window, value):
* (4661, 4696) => 0.6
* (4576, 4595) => -0.3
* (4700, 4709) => 0.6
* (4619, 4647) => -0.5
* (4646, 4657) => 0.9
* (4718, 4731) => 0.1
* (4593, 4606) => 0.1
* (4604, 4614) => -0.2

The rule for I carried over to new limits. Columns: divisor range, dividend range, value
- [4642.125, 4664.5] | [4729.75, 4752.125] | 1.08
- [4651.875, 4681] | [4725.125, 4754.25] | 1.04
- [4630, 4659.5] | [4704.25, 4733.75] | 1.06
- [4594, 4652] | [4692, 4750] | 1.01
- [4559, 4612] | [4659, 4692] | 1.00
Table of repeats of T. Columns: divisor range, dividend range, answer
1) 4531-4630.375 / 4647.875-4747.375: 1.00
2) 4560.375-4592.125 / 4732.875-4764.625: 1.05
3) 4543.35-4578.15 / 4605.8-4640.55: 1.05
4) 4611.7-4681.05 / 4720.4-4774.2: 1.03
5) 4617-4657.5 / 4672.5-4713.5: 1.01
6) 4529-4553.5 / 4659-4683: 1.05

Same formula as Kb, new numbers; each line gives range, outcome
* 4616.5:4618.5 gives 21.5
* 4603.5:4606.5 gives 19.3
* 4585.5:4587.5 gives 20.2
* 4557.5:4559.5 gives 20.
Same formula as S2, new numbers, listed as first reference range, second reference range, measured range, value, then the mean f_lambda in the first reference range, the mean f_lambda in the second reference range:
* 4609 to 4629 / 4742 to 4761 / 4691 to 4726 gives 1.38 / 21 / 20.7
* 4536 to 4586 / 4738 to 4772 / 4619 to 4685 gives 1.07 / 19.4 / 20.4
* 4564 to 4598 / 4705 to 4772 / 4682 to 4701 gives 0.17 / 19.6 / 20.2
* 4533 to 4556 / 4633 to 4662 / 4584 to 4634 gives -3.16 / 19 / 18.9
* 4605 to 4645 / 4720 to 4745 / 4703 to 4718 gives 0.37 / 20.3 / 20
